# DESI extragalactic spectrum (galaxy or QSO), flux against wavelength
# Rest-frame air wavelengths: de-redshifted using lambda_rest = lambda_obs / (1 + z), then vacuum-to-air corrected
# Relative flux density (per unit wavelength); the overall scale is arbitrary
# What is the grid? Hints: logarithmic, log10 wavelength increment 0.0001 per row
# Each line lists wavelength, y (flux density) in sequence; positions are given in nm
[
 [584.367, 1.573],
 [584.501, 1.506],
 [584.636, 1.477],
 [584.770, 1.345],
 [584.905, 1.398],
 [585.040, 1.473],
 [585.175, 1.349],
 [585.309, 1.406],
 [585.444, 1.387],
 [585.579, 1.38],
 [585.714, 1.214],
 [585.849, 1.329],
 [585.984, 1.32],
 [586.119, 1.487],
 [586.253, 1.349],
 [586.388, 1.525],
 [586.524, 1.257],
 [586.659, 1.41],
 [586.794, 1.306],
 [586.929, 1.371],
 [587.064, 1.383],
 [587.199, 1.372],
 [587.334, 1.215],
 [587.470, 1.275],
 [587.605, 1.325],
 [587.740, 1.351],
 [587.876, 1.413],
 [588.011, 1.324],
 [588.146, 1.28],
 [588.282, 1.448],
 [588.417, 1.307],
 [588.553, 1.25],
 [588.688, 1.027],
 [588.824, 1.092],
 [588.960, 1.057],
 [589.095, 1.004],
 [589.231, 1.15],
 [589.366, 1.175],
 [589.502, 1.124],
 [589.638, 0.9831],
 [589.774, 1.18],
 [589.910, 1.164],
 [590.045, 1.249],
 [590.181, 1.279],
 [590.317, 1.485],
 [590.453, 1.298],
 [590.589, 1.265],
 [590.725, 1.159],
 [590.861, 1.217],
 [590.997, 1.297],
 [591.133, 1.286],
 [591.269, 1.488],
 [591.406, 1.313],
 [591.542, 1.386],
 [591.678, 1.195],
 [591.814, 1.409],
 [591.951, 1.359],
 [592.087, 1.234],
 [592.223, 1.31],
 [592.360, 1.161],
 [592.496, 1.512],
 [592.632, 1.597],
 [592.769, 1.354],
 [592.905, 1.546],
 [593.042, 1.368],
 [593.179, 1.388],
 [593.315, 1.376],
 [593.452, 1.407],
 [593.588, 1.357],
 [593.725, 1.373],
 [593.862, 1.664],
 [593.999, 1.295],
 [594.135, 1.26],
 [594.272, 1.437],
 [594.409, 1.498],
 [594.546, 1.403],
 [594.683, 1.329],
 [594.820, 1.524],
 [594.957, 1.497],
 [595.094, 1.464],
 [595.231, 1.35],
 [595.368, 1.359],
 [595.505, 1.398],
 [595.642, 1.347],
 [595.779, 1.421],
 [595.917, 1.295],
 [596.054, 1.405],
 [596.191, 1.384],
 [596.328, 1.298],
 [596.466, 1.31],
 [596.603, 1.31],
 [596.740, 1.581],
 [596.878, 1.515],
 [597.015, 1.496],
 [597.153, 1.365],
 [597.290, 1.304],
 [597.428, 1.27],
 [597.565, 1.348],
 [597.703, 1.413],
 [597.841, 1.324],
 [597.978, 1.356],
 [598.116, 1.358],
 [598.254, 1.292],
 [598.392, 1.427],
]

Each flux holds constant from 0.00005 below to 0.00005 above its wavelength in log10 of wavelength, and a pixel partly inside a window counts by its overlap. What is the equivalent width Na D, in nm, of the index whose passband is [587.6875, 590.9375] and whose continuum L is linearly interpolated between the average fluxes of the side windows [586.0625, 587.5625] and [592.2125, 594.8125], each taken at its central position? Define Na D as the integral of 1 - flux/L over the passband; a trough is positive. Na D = 0.37 nm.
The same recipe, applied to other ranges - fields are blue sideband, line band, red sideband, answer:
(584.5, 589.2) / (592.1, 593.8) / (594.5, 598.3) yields -0.038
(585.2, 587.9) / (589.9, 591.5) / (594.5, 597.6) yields 0.084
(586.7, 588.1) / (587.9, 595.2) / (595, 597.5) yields 0.236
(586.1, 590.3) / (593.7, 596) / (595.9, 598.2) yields -0.105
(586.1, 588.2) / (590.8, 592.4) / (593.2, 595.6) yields 0.092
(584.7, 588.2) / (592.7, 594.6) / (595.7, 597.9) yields -0.053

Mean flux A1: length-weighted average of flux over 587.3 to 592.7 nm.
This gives 1.27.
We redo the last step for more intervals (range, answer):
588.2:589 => 1.2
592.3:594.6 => 1.41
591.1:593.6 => 1.37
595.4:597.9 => 1.38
